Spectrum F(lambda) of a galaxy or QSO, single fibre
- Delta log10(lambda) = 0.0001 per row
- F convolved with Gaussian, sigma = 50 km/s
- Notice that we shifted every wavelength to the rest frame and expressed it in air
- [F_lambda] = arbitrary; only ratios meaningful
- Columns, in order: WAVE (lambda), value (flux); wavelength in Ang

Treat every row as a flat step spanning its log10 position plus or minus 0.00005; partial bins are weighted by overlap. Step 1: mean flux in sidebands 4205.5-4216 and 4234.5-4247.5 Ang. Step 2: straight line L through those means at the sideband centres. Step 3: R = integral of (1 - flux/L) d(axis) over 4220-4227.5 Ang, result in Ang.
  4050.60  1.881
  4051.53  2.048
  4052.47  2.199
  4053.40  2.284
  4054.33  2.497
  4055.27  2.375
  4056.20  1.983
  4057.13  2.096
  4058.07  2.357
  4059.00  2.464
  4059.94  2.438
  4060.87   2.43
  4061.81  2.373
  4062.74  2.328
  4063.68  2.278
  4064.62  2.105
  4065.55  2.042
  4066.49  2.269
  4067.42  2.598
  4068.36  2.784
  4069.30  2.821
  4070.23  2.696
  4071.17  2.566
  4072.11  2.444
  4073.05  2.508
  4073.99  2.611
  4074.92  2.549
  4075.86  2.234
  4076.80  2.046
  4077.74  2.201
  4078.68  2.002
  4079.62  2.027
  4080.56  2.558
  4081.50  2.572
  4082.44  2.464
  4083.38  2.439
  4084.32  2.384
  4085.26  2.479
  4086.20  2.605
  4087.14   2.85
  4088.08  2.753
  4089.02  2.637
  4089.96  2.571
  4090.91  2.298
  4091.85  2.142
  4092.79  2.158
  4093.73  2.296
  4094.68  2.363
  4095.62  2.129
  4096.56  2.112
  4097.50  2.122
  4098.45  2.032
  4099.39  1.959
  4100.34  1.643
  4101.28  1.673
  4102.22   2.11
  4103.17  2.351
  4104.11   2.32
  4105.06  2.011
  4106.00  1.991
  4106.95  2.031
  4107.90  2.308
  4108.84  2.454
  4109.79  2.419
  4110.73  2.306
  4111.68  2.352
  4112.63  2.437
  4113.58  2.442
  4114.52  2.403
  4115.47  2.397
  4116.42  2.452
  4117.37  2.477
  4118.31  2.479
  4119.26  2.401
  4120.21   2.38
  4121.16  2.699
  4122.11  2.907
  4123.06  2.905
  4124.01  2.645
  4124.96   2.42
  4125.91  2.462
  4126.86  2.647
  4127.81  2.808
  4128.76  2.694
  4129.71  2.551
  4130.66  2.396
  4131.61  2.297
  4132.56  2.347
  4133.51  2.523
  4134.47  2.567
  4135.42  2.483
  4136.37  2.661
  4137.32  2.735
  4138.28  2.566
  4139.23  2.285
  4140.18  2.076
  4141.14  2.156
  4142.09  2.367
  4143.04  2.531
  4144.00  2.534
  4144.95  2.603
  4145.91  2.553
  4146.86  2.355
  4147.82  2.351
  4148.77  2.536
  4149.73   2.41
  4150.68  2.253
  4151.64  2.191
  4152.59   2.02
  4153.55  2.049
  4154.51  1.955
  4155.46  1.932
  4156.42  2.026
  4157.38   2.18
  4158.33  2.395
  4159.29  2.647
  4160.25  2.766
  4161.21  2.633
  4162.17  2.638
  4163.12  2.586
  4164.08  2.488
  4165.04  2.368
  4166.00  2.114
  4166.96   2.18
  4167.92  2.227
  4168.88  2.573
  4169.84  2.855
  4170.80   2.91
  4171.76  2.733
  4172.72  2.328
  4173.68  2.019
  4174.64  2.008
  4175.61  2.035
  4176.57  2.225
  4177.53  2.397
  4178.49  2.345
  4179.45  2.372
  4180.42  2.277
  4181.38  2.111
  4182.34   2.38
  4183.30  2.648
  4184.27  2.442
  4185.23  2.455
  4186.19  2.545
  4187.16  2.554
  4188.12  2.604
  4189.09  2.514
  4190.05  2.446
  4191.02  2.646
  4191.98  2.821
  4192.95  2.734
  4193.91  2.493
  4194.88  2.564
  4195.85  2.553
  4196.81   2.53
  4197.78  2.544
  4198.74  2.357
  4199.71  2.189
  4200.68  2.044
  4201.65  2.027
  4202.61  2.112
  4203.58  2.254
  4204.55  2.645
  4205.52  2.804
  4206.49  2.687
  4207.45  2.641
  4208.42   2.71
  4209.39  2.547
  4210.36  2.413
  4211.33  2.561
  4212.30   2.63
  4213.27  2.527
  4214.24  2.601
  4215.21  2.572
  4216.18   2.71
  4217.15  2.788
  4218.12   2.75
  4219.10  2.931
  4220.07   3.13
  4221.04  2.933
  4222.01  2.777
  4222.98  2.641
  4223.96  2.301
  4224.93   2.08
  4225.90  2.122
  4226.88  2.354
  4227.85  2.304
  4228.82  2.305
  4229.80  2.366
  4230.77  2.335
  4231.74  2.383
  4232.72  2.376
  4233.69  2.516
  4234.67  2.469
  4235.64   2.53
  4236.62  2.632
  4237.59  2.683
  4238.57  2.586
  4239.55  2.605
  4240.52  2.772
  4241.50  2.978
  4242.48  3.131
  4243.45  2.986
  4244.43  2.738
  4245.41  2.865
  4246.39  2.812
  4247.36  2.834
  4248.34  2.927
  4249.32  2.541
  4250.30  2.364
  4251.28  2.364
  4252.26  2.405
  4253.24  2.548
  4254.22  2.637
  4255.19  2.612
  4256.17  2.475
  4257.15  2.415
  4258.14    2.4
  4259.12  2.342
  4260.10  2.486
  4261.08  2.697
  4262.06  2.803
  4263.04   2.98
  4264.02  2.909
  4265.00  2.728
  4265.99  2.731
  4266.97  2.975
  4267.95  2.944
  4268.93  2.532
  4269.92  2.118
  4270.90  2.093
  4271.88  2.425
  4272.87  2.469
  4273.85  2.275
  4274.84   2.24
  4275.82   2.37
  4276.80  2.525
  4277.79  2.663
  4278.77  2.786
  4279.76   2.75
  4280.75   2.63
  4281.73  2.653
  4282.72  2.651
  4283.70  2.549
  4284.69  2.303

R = 0.5 Ang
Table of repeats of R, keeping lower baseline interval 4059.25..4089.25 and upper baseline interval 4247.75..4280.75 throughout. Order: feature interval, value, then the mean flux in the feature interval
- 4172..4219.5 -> 0.9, 2.47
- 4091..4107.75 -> 2.5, 2.09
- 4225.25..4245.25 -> -0.1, 2.56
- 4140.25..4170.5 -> 1.5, 2.37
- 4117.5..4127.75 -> -0.5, 2.6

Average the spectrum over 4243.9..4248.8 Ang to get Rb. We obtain 2.83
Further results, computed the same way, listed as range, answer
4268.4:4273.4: 2.33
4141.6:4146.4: 2.52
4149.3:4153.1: 2.22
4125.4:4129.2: 2.65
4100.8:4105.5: 2.09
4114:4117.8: 2.43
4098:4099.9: 1.99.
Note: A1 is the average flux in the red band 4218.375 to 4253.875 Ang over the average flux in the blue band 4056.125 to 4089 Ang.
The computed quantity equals 1.1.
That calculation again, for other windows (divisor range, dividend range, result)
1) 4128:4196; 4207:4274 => 1.07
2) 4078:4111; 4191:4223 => 1.14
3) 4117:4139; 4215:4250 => 1.03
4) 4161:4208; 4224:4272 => 1.05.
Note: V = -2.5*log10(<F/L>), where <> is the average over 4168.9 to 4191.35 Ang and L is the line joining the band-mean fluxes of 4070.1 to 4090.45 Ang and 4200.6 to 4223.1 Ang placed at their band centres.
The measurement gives 0.06 mag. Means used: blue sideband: 2.46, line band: 2.43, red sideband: 2.61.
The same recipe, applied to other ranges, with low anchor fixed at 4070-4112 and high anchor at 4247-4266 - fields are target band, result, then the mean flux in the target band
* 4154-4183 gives 0.039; 2.36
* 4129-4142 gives -0.024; 2.44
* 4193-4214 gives 0.014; 2.48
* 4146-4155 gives 0.075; 2.25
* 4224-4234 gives 0.108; 2.31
